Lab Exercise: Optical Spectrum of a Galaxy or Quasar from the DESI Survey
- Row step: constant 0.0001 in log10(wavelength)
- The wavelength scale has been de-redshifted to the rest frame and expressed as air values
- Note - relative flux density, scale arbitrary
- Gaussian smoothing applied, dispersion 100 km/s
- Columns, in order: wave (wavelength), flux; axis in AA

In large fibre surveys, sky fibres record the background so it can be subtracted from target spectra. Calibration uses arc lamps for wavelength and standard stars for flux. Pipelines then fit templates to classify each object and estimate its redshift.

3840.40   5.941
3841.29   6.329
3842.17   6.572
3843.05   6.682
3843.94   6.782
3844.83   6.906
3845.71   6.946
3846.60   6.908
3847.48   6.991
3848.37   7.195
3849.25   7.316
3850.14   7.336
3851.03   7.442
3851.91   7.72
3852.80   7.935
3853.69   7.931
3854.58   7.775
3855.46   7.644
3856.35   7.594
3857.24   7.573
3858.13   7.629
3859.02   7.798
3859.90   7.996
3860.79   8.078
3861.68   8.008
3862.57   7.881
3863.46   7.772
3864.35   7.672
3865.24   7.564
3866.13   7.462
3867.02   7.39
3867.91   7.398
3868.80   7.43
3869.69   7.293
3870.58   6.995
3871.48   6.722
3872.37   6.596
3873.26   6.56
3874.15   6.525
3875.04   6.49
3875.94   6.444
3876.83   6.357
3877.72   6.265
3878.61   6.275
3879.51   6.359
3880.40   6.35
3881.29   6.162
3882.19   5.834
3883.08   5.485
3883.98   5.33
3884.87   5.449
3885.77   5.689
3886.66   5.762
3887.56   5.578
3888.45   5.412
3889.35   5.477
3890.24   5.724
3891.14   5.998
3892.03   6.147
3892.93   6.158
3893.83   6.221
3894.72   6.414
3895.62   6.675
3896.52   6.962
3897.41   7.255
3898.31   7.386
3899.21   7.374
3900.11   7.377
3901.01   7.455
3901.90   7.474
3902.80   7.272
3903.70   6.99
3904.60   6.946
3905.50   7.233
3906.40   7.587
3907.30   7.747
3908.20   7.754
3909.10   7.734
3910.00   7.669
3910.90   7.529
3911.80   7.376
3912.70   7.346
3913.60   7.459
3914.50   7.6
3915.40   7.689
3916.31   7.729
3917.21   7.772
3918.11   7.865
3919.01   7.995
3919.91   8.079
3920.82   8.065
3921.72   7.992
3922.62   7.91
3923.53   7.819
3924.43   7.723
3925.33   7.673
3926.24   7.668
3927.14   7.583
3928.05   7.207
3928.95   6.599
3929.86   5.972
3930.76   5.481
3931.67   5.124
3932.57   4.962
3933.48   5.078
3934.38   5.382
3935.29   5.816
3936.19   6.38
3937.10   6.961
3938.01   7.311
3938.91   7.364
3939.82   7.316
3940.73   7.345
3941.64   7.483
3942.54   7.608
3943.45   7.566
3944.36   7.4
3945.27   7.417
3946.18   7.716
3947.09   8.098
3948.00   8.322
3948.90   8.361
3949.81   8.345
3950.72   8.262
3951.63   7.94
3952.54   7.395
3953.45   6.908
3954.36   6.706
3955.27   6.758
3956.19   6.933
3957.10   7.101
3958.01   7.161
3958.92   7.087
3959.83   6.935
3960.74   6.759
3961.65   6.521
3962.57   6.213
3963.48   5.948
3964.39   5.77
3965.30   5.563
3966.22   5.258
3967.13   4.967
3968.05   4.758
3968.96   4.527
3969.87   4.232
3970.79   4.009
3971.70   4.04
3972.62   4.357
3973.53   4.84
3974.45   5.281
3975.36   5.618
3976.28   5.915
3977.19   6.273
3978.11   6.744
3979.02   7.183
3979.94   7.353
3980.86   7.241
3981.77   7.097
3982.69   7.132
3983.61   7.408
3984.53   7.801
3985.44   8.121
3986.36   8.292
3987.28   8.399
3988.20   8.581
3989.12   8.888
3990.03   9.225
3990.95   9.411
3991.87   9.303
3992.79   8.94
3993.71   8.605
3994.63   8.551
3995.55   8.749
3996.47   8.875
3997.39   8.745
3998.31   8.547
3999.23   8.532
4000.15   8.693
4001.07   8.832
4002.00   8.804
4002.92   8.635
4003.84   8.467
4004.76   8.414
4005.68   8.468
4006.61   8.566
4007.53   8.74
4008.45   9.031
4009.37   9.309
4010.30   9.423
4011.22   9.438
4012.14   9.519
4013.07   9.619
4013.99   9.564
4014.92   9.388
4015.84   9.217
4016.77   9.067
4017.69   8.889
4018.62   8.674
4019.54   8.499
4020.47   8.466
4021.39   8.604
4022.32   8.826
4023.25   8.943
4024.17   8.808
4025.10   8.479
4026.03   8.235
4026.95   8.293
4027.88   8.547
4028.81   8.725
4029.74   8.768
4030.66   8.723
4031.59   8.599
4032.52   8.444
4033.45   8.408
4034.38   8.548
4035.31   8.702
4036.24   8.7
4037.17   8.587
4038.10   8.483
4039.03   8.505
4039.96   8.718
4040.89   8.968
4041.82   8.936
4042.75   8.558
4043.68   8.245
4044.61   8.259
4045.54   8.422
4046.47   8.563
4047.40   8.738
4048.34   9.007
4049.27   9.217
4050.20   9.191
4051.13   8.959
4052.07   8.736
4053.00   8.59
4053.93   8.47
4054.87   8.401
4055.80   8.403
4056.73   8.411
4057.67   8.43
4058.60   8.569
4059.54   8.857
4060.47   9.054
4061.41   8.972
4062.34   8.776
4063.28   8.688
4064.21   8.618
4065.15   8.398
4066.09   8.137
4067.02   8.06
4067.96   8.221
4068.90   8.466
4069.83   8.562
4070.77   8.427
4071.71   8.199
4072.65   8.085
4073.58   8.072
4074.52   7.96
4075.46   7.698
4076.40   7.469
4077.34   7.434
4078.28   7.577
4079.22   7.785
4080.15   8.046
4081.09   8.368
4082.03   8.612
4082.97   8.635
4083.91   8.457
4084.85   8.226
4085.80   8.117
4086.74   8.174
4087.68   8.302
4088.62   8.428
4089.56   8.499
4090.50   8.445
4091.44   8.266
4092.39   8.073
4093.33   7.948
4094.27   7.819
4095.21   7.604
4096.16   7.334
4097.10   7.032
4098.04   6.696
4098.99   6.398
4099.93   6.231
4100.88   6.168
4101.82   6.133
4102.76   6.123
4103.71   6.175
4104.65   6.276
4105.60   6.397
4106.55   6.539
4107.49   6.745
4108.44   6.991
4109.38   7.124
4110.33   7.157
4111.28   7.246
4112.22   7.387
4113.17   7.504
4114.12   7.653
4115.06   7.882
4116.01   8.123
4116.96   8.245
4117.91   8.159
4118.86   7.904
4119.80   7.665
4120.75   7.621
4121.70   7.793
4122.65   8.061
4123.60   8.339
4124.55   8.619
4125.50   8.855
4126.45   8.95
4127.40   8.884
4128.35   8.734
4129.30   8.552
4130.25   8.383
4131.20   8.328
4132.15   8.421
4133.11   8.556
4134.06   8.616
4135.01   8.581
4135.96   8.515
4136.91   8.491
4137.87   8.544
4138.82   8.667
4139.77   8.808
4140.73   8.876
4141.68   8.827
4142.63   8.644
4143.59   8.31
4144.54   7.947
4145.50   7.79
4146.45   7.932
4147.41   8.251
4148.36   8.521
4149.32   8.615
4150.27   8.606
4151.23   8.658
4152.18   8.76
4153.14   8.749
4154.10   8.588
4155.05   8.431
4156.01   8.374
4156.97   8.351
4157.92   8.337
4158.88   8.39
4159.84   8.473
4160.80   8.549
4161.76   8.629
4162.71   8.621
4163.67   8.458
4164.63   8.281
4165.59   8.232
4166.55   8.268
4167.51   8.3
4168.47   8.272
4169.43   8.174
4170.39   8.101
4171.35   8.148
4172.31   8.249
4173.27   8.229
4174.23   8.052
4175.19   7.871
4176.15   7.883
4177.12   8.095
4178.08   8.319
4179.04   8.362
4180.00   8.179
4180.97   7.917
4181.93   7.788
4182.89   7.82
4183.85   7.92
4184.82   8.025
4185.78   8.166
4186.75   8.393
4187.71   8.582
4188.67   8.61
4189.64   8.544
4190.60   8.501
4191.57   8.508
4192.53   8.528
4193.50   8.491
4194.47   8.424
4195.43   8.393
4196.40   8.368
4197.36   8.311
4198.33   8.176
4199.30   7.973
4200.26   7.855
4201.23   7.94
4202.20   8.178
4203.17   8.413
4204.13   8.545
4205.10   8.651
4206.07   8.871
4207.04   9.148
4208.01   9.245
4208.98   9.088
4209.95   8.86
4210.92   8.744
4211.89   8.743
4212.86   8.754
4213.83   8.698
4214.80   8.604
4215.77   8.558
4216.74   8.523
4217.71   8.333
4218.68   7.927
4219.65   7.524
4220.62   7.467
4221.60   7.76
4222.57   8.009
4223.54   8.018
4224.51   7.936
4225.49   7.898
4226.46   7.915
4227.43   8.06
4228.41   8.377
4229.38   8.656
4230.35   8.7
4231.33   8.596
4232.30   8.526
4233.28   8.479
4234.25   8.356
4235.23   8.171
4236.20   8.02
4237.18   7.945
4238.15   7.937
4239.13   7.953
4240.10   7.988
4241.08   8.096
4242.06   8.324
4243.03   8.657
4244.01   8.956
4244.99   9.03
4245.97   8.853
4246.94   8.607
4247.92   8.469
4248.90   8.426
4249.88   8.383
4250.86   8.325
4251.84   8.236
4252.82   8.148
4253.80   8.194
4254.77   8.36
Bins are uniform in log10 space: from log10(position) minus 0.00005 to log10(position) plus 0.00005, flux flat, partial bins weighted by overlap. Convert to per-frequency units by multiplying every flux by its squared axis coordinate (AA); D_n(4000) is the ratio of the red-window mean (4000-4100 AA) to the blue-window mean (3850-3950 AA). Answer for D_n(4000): 1.29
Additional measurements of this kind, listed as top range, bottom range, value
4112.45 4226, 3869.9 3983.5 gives 1.40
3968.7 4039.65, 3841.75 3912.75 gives 1.25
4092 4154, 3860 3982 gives 1.29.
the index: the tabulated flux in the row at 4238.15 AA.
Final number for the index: 7.937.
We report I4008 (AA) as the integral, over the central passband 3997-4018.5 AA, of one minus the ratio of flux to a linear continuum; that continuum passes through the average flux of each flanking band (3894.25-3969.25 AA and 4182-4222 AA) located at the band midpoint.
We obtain -4.4 AA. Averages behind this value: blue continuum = 7.07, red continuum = 8.39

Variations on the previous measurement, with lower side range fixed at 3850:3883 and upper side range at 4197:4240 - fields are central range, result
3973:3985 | 1.5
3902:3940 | 1.0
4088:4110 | 2.3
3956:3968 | 2.0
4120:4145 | -1.4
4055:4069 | -1.3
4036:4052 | -2.0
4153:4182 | -0.4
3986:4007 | -3.1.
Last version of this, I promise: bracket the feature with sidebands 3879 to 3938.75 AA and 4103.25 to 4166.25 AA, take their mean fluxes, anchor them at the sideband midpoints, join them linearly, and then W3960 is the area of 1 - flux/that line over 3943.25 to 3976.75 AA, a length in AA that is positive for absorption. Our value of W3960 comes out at 3.4 AA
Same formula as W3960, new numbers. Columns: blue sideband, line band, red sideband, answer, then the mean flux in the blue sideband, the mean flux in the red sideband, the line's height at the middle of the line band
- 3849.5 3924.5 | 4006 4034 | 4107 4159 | -4.2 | 7.09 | 8.24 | 7.71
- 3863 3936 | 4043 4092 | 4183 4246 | -4.8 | 6.84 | 8.36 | 7.65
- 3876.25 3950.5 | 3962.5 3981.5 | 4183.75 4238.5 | 4.5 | 6.94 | 8.35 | 7.22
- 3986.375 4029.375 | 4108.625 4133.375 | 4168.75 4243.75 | 1.3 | 8.83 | 8.29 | 8.52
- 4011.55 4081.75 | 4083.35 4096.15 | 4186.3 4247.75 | 0.6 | 8.57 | 8.39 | 8.52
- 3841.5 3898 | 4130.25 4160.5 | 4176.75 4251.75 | -1.7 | 6.83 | 8.34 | 8.04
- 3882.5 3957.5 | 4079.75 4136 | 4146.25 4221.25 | 1.4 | 7.03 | 8.36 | 7.98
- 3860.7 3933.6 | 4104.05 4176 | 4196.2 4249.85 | -1.5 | 6.92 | 8.37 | 8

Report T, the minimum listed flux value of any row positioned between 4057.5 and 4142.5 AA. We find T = 6.123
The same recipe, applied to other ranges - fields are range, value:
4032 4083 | 7.434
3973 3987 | 4.84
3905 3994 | 4.009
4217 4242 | 7.467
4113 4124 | 7.504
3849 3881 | 6.265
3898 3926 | 6.946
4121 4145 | 7.793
